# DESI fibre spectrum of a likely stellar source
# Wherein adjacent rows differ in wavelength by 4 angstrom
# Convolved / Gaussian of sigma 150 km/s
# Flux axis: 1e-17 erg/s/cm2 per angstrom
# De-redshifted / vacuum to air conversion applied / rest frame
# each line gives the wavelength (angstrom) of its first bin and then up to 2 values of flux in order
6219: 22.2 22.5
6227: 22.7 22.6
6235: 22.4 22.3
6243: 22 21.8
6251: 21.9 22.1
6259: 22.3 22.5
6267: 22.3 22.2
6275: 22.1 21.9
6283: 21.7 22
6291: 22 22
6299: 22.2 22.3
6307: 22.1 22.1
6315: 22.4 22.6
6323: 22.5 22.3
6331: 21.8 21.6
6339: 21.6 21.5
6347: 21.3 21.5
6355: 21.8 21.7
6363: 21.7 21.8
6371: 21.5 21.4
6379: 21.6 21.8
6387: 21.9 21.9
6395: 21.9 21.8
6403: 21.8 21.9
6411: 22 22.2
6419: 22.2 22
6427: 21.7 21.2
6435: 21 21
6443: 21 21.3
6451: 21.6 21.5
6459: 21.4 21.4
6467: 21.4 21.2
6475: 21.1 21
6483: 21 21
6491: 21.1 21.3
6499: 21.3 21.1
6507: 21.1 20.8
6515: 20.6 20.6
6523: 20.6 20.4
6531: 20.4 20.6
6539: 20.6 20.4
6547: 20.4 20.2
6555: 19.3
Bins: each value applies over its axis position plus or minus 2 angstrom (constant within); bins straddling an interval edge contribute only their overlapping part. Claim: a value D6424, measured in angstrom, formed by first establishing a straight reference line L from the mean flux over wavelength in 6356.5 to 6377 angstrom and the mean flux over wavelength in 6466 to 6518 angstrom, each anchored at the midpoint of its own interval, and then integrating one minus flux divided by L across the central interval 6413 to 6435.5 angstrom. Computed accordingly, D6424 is -0.4 angstrom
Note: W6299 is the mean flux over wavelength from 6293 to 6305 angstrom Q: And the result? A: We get 22.2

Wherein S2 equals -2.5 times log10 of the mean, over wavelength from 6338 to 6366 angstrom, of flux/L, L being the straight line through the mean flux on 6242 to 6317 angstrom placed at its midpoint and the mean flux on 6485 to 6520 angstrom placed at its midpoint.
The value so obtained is 0.01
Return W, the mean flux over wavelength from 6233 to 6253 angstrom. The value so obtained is 22.1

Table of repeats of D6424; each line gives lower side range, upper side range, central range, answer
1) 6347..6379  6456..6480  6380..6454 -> -0.8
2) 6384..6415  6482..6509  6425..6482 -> 0.5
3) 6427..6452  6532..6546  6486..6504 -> -0.3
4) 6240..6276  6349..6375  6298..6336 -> -0.6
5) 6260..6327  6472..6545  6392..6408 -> -0.2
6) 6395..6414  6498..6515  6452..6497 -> 0.1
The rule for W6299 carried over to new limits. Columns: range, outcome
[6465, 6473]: 21.3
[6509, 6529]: 20.6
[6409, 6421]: 22.1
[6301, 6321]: 22.3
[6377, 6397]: 21.8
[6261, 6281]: 22.2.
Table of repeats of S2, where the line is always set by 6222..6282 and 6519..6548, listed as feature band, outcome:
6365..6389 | -0.010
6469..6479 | -0.013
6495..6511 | -0.024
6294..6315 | -0.013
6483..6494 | -0.015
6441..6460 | -0.018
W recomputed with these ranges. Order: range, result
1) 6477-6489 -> 21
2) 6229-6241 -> 22.4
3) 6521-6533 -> 20.5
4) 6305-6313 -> 22.1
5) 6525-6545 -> 20.5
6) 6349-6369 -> 21.7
